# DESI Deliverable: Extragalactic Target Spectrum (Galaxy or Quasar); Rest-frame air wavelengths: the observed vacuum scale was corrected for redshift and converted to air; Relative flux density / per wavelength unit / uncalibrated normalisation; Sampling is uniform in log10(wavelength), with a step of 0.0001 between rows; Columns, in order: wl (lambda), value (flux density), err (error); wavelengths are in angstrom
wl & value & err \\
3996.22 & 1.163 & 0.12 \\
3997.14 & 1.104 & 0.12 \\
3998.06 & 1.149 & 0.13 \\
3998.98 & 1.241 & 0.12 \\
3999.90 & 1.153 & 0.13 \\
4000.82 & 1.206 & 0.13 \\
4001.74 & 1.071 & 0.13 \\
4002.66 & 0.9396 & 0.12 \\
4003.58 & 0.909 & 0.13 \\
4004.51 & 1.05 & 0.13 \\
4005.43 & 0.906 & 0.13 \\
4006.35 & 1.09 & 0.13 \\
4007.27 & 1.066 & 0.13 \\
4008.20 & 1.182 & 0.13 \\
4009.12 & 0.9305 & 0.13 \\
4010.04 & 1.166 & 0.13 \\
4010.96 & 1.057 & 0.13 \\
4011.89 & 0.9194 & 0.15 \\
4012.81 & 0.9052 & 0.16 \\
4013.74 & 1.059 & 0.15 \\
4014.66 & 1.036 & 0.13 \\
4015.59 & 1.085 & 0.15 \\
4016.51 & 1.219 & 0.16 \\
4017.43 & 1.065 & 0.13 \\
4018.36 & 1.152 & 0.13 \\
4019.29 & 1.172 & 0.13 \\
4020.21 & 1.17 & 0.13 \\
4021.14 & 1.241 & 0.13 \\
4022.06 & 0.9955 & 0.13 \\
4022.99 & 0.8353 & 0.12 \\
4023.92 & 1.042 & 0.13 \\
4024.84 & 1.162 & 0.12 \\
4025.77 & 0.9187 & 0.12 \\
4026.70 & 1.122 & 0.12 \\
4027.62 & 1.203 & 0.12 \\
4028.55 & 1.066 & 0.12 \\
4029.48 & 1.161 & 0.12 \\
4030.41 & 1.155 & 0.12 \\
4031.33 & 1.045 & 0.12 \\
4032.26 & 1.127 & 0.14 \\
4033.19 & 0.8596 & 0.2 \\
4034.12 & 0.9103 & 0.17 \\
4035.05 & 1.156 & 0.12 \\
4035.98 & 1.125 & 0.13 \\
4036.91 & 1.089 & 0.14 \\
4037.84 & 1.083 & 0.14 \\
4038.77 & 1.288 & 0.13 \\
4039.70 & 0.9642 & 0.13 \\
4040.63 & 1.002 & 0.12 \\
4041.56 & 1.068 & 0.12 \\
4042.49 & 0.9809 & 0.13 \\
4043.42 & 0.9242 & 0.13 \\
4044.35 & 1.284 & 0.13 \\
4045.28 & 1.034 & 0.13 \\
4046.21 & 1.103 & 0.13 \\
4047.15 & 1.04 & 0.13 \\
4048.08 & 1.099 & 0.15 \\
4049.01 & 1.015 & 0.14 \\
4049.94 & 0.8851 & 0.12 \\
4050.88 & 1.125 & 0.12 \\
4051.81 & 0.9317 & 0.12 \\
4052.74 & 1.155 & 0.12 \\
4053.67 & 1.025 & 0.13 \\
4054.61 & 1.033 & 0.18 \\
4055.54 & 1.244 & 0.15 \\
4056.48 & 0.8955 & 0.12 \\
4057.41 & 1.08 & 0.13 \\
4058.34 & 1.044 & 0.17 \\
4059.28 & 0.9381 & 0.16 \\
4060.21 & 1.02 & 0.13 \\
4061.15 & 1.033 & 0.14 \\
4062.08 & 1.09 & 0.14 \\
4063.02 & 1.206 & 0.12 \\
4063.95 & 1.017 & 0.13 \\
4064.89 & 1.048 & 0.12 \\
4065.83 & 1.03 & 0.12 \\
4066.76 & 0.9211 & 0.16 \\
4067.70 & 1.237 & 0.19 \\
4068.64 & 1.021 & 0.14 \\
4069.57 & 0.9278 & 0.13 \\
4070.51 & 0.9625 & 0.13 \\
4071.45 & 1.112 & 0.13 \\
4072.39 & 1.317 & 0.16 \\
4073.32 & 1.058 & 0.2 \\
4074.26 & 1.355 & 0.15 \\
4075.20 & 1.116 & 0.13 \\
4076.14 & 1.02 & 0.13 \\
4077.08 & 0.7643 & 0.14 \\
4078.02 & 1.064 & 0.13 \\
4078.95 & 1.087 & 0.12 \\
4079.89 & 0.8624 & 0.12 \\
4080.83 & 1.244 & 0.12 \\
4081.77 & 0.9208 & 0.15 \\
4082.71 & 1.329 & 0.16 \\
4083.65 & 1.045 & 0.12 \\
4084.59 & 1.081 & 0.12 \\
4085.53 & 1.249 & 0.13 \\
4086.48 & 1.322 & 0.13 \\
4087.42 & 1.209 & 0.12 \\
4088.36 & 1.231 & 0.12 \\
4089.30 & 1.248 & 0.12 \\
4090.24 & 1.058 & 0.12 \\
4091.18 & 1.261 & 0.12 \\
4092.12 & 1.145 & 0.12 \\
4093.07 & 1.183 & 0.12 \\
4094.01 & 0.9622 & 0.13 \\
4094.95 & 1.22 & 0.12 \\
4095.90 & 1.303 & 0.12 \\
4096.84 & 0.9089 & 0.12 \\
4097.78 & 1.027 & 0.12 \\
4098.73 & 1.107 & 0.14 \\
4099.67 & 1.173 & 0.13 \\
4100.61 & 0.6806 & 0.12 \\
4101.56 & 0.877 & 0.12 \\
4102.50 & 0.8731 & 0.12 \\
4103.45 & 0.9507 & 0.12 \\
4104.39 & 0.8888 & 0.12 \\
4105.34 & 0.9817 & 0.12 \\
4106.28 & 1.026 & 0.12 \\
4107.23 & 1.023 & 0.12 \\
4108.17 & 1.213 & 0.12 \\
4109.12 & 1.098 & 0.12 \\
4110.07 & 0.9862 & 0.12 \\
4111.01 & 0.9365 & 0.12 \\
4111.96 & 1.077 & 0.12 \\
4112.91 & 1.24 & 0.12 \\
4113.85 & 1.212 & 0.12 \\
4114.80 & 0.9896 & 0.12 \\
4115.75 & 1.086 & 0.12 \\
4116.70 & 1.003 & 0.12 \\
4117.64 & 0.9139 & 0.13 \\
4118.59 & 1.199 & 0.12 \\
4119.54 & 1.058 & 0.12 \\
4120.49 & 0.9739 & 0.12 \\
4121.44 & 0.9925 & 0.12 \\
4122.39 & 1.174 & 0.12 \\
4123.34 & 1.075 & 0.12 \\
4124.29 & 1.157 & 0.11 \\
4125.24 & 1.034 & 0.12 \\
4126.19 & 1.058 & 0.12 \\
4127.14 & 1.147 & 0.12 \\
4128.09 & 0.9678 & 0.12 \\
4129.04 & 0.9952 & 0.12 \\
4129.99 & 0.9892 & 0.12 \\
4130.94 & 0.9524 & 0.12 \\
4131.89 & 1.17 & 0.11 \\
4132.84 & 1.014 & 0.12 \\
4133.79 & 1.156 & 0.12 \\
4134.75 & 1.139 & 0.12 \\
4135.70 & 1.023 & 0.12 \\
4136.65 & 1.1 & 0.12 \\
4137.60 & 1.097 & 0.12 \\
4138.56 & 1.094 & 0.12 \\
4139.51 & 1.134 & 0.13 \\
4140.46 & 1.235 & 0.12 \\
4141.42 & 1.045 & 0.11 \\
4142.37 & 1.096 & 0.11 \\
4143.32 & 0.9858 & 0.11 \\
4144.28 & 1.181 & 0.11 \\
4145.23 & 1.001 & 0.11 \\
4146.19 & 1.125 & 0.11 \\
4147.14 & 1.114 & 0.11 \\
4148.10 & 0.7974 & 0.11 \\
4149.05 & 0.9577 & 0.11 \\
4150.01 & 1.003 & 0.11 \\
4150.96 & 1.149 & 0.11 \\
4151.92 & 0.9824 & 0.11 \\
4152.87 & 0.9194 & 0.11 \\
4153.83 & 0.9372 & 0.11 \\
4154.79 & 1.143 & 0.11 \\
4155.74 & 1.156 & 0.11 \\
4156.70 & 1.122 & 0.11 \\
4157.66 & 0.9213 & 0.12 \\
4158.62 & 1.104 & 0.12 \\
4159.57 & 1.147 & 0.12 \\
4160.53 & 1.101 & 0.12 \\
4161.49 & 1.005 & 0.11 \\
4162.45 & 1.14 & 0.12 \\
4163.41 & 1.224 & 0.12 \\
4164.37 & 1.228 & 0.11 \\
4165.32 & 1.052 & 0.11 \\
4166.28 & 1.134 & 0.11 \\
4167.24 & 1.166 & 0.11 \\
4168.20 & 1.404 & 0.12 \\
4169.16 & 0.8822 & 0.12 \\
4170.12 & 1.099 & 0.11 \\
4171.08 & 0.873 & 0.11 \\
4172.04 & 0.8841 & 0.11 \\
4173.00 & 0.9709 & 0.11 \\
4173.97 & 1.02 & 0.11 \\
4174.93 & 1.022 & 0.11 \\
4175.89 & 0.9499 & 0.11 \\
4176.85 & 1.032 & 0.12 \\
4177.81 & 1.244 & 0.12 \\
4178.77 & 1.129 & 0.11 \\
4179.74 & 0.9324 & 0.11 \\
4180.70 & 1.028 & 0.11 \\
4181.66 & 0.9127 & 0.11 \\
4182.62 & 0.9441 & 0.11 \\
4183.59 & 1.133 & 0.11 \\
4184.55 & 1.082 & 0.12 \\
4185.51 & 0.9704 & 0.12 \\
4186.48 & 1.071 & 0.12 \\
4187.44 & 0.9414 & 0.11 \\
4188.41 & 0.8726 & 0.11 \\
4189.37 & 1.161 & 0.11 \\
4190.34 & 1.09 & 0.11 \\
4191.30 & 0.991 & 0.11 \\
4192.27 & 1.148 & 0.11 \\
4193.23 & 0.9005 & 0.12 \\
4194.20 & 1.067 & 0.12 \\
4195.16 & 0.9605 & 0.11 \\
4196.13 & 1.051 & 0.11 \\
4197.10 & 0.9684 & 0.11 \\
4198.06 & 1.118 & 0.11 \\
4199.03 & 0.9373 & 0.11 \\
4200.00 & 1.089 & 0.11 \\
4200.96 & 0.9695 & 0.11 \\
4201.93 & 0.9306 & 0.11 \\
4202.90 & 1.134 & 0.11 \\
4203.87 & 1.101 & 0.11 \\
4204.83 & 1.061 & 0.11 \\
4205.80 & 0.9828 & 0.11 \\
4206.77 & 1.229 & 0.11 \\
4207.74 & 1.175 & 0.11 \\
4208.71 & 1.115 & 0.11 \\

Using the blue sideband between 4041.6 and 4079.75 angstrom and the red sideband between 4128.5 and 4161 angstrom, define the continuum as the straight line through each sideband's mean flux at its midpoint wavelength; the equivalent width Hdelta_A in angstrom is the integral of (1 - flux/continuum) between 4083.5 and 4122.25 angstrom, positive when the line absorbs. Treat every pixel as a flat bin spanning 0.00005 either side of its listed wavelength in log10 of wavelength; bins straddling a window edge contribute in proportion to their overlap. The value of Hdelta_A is -0.6 angstrom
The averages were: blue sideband 1.05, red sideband 1.06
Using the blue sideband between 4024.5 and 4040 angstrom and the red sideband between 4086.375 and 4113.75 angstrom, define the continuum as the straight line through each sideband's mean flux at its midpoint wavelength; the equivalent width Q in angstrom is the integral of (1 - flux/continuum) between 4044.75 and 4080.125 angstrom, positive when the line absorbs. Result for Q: 0.9 angstrom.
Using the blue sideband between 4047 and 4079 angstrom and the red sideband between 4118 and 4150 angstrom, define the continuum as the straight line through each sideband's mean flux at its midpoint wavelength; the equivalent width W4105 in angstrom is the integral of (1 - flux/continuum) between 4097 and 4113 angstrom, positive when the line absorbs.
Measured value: 0.9 angstrom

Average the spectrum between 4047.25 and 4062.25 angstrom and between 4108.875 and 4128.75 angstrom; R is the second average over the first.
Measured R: 1.0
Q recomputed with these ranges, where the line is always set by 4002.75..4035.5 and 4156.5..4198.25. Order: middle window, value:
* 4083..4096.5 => -1.6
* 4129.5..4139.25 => -0.2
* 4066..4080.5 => 0.0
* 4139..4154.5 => 0.1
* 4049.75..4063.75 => 0.1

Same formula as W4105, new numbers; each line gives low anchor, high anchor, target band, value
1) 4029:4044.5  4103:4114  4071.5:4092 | -1.54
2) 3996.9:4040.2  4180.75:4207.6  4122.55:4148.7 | -0.60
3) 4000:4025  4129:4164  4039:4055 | 0.29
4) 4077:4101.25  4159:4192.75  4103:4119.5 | 0.68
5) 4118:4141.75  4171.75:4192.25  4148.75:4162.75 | -0.03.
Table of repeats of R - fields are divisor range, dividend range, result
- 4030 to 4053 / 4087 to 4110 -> 1.01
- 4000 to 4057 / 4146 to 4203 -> 0.98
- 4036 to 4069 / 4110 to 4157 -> 1.01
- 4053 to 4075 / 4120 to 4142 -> 1.00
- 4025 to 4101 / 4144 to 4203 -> 0.97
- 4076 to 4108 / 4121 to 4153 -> 0.99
